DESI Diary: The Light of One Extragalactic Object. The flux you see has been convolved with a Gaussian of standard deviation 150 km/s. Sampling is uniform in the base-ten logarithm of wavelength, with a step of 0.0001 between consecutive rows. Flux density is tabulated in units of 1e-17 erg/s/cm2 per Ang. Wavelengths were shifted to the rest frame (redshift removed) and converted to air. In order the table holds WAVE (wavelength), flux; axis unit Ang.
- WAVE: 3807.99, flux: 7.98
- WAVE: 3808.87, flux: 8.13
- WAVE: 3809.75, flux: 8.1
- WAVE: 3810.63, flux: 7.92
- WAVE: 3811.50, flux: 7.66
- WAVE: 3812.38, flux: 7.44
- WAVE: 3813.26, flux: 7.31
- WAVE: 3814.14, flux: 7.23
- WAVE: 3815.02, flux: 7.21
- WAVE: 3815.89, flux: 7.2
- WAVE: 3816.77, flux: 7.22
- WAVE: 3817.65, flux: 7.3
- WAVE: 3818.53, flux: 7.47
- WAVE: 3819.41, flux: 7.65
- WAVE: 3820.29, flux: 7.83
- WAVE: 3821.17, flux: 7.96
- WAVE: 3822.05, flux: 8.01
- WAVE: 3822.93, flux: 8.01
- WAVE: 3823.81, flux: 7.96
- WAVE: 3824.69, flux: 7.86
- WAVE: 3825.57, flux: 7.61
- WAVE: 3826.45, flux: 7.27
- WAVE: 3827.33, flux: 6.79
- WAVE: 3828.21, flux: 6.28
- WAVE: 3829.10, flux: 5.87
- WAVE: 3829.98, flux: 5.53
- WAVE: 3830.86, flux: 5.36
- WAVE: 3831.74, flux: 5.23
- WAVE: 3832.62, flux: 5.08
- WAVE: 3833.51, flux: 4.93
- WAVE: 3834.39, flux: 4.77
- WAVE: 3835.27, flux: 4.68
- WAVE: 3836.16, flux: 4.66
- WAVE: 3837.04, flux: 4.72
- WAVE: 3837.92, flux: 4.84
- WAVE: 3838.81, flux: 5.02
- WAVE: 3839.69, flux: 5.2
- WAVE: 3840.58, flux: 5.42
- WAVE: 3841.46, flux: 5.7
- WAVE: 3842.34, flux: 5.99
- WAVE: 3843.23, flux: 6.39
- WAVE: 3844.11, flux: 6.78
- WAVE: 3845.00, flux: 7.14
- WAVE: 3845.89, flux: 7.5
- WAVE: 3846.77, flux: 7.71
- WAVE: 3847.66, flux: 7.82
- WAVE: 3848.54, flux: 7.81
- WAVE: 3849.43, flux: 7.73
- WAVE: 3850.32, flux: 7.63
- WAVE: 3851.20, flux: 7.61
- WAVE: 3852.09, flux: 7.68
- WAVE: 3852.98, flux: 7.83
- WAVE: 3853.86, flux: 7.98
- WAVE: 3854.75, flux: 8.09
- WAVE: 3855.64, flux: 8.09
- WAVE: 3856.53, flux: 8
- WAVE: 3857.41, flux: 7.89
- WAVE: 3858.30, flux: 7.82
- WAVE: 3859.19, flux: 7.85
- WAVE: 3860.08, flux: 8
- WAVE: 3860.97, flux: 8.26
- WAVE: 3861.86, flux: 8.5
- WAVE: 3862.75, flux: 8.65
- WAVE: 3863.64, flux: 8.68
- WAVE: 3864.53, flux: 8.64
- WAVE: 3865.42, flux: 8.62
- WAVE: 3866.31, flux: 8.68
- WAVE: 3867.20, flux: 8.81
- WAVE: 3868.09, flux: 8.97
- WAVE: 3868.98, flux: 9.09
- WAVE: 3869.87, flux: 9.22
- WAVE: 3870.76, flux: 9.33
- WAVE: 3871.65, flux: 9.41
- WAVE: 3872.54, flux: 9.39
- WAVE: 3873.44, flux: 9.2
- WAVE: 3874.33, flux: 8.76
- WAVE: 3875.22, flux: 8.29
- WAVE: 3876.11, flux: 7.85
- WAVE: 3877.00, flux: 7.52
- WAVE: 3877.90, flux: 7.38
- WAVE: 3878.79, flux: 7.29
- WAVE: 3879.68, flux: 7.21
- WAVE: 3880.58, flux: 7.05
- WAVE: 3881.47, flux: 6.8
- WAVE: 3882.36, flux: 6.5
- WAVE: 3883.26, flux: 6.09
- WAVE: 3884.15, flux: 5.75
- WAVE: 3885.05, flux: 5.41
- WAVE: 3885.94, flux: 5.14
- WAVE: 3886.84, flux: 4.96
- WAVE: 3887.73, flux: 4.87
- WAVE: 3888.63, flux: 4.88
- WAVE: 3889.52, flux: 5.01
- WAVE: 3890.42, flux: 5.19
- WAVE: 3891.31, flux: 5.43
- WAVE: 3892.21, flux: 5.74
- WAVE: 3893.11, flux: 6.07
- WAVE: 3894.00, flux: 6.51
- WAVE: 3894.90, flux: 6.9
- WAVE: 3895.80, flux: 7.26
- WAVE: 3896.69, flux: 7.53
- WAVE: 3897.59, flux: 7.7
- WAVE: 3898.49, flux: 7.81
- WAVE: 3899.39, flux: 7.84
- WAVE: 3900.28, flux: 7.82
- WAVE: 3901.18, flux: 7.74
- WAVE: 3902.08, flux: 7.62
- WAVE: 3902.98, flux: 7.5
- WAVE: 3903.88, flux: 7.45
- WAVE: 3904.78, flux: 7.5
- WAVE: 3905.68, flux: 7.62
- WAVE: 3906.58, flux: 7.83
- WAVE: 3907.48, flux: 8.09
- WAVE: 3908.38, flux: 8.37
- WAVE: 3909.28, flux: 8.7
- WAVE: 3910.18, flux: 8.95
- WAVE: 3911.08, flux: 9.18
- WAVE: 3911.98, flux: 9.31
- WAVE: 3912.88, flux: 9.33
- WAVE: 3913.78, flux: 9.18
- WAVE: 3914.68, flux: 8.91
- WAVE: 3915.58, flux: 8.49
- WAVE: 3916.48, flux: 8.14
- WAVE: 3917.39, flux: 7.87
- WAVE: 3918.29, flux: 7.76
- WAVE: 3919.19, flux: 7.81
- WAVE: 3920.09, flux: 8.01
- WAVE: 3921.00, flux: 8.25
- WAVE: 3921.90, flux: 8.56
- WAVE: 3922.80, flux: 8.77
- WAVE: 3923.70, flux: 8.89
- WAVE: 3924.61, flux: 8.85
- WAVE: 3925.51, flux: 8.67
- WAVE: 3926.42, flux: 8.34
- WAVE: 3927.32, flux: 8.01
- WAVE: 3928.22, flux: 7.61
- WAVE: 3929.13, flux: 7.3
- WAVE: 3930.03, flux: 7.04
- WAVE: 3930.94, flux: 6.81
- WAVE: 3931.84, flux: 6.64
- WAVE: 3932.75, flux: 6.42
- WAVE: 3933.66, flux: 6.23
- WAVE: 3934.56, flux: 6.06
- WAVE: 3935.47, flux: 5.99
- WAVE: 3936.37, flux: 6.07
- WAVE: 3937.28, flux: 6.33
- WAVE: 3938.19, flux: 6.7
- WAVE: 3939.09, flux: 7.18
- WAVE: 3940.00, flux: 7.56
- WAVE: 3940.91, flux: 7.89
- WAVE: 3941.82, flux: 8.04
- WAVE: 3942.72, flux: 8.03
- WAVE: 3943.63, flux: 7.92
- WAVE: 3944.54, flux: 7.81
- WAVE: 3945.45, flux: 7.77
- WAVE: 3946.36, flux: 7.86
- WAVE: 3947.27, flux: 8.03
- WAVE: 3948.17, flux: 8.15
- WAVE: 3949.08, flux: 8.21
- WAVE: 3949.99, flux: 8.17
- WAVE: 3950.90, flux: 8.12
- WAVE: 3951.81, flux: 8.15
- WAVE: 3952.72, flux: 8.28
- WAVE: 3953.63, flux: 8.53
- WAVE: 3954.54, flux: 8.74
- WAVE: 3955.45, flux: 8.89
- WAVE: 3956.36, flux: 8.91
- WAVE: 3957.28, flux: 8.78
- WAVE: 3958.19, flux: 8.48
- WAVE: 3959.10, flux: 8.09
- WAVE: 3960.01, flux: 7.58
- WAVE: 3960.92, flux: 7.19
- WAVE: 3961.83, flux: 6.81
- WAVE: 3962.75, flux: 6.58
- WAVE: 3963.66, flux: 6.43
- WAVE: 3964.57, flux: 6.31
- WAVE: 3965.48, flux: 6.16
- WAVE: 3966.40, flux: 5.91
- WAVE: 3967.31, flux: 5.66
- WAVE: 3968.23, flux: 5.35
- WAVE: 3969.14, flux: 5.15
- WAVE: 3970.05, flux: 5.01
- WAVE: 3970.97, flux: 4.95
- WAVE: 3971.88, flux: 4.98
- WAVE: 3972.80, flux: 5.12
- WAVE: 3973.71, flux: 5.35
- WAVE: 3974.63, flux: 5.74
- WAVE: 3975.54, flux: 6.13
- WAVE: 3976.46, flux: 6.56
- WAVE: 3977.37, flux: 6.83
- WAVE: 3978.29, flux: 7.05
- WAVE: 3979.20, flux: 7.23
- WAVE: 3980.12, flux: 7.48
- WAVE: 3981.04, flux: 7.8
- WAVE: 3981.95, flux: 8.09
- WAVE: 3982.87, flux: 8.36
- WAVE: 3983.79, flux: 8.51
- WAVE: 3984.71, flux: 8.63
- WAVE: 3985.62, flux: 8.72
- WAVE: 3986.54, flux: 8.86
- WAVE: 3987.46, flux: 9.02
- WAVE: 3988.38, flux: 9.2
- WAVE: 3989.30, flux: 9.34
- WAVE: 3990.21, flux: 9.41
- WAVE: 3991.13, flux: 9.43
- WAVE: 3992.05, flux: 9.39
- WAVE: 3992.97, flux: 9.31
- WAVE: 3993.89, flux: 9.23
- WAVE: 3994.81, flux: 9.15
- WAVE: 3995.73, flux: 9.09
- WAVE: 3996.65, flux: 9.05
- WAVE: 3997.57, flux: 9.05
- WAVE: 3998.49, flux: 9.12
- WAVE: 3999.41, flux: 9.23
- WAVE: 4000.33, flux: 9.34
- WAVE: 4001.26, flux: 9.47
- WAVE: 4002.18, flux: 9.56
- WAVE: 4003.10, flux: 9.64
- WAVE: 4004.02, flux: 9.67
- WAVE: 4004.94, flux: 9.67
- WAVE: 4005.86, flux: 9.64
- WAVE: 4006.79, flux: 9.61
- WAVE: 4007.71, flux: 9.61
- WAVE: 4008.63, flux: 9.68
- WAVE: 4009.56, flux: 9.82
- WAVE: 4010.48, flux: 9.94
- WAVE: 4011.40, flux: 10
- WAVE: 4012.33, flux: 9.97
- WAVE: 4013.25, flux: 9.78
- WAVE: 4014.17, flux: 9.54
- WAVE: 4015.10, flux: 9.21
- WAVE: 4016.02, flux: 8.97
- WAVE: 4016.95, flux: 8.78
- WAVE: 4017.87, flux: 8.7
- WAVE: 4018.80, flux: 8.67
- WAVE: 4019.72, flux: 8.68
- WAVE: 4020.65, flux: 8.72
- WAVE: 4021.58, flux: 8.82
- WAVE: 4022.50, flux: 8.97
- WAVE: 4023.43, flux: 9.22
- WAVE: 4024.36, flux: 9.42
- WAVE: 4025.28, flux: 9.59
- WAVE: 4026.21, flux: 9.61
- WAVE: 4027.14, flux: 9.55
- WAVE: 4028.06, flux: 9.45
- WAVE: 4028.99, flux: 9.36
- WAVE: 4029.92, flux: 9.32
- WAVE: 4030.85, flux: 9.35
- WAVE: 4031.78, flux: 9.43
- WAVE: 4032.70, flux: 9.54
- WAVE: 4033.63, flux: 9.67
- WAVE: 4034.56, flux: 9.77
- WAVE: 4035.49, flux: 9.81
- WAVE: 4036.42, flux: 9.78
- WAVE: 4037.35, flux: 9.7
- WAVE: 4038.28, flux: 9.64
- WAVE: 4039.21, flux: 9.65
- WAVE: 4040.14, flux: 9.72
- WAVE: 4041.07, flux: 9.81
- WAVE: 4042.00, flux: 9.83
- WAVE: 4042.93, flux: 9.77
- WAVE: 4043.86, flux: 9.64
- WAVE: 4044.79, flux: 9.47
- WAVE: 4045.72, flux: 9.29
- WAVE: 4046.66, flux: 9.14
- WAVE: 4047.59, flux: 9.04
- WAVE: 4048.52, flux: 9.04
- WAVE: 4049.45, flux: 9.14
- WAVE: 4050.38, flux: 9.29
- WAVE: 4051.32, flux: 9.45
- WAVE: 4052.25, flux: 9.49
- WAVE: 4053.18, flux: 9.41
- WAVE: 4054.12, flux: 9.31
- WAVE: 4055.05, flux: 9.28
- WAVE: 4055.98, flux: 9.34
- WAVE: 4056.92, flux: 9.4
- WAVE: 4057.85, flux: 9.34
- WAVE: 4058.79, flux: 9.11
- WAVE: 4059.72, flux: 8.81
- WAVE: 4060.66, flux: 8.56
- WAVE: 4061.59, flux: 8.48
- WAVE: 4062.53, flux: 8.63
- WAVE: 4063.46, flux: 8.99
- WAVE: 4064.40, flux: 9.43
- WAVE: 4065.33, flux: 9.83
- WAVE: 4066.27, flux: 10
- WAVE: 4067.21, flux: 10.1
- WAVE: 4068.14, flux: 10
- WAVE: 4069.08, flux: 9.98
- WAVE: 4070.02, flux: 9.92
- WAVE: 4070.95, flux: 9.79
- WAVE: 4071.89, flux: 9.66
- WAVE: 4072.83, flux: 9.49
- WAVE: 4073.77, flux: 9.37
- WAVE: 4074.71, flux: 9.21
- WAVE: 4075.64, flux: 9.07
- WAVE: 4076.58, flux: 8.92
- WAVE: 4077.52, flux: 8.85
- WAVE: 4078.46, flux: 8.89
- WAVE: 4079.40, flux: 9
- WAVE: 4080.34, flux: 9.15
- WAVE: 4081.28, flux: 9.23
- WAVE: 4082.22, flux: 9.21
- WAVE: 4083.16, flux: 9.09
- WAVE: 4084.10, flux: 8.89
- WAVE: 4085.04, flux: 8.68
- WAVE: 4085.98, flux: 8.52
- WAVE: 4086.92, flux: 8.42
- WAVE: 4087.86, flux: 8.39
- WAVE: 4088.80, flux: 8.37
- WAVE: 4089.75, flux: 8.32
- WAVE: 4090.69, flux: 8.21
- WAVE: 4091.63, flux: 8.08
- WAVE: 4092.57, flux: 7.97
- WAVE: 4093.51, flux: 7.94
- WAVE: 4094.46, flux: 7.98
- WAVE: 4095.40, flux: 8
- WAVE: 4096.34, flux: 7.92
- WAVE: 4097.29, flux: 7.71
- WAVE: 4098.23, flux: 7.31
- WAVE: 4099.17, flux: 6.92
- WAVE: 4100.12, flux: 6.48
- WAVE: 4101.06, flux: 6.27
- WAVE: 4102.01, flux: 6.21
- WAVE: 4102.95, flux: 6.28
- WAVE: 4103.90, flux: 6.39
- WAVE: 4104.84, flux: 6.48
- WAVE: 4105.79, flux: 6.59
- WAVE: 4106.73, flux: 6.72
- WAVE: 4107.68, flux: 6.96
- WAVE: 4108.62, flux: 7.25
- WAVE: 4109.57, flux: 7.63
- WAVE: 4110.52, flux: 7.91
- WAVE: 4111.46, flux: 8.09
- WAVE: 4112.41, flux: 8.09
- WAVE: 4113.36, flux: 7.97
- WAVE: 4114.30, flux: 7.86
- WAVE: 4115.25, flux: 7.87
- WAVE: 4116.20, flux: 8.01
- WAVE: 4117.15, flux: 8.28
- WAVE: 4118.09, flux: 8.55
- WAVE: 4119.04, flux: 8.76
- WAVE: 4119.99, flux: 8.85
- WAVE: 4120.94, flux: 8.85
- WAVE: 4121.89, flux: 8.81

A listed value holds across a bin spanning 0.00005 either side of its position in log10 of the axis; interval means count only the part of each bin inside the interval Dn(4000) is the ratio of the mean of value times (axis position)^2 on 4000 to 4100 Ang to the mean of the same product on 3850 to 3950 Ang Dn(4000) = 1.29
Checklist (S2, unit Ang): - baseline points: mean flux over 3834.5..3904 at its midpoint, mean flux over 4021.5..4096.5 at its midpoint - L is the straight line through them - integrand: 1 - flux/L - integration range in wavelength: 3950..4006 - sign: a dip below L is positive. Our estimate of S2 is 3.1 Ang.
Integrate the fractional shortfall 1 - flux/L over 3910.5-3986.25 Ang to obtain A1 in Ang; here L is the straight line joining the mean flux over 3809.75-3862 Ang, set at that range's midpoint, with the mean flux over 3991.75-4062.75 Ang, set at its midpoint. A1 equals 7.8 Ang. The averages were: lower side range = 6.96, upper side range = 9.36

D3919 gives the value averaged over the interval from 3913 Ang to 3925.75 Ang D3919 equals 8.46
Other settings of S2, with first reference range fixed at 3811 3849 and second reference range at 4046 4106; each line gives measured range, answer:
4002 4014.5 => -2.5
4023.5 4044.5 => -3.3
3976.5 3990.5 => -0.6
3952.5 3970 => 1.1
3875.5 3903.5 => 1.9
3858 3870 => -2.9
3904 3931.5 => -3.5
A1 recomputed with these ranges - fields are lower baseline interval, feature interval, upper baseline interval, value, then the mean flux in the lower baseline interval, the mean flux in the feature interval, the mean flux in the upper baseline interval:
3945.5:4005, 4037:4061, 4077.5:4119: -4.56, 7.87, 9.37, 7.88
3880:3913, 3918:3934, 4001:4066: -0.61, 6.99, 7.79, 9.39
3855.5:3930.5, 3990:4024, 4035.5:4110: -3.91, 7.75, 9.32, 8.72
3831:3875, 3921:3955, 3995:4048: 2.98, 7.38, 7.68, 9.43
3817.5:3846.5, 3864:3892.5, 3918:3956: -1.46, 6.32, 7.28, 7.73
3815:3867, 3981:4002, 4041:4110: -2.46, 7.06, 9.02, 8.64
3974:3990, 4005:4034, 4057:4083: -3.12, 7.86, 9.38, 9.3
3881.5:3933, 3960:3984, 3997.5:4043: 6.07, 7.4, 6.41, 9.46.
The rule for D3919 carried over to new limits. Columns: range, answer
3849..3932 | 7.74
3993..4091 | 9.31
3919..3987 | 7.35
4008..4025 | 9.28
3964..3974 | 5.46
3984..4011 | 9.34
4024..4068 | 9.43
